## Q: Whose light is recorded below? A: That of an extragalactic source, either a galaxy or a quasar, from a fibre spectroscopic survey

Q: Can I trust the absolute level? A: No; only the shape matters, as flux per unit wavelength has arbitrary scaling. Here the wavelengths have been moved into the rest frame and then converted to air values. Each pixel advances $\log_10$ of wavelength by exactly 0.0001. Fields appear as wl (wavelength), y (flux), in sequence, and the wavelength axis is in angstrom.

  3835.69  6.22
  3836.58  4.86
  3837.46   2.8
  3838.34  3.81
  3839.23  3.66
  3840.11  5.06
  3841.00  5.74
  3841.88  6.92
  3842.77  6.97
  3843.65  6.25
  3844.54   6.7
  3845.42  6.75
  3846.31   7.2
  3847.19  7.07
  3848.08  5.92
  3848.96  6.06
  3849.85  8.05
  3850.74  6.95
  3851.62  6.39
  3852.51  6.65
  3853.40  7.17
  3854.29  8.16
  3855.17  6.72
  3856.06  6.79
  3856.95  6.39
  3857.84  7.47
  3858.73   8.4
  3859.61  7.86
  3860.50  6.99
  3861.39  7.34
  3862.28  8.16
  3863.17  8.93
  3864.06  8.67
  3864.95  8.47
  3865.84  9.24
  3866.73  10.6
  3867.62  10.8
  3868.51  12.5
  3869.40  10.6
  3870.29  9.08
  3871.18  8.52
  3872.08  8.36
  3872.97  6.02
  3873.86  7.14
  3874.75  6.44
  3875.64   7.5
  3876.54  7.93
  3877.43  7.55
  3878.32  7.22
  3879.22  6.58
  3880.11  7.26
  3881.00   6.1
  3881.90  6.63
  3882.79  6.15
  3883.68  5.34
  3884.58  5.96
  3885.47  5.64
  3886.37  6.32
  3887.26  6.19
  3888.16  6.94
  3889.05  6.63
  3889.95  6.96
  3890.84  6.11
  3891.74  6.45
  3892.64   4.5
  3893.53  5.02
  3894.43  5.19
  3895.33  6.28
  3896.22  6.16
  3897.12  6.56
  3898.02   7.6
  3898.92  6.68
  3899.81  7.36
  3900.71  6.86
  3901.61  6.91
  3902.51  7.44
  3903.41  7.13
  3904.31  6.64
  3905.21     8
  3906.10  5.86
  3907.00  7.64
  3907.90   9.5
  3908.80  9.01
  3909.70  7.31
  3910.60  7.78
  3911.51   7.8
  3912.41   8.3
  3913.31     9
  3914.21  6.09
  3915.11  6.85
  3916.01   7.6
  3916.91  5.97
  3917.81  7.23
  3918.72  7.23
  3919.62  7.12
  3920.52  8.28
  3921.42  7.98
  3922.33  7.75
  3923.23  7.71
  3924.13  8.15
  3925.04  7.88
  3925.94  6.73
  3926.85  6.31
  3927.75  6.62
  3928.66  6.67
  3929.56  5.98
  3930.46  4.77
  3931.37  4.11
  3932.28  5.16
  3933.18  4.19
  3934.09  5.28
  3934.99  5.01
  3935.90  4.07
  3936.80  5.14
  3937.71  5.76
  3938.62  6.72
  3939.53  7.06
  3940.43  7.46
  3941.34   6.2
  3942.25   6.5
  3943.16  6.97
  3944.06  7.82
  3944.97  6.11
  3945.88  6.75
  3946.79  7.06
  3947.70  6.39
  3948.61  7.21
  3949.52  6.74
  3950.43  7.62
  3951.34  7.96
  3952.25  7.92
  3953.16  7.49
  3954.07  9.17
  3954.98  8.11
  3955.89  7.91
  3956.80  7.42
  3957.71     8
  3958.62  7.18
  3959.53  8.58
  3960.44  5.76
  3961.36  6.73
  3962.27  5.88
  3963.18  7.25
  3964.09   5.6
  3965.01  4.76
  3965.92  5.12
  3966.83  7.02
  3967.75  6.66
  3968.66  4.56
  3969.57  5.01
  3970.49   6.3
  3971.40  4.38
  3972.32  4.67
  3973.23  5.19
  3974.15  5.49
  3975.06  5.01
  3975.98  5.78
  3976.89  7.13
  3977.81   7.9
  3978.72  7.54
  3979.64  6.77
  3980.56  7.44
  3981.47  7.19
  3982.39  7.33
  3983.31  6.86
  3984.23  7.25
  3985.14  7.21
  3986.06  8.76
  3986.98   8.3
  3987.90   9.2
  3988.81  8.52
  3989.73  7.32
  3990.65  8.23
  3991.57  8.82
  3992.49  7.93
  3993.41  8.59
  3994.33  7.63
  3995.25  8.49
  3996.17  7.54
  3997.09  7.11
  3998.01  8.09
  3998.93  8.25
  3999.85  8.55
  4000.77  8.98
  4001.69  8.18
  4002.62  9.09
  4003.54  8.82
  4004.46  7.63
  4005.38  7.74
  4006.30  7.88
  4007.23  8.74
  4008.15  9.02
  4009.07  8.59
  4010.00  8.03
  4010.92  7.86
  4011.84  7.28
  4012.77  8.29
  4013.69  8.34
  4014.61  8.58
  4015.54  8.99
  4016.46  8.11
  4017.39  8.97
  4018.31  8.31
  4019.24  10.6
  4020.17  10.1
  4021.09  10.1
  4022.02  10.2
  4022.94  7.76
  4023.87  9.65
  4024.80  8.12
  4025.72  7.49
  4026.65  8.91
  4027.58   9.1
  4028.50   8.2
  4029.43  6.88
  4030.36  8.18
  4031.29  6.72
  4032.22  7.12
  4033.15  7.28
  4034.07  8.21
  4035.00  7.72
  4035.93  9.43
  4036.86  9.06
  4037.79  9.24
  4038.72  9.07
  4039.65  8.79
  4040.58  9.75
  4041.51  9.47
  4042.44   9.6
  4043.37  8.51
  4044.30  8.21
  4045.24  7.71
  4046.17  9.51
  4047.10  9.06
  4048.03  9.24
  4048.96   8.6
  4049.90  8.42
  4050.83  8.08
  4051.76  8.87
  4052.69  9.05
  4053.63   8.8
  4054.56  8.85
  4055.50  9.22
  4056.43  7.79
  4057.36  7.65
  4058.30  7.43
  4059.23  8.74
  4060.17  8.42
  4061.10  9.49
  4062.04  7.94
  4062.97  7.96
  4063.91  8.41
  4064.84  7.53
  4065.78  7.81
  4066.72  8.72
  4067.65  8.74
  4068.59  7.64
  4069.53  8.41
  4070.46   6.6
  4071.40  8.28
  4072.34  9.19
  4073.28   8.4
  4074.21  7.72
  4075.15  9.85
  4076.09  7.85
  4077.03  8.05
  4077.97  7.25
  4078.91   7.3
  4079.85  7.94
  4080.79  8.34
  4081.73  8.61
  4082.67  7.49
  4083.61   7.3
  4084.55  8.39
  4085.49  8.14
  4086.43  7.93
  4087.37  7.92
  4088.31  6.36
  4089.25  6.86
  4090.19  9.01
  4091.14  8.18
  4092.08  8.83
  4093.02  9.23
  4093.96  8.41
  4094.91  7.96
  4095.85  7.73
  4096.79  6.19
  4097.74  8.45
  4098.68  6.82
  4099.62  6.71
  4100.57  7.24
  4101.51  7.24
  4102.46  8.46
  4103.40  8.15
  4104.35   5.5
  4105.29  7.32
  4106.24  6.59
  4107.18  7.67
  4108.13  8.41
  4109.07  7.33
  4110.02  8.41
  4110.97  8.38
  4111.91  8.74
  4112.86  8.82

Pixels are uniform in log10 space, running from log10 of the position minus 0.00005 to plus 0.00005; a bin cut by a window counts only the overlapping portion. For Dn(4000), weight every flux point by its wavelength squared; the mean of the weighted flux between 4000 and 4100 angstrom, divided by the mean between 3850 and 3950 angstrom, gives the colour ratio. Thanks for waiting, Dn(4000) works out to 1.28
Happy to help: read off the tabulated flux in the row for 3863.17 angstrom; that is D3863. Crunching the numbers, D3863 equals 8.93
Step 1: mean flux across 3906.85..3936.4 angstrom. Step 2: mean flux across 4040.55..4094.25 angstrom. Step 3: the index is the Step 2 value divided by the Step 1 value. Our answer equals 1.2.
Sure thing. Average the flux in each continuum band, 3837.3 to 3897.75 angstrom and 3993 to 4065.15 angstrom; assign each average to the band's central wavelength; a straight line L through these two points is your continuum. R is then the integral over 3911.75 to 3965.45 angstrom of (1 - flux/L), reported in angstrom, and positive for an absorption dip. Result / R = 6.0 angstrom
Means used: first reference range 7.01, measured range 6.81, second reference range 8.49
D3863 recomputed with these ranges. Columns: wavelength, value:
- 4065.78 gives 7.81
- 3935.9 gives 4.07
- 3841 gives 5.74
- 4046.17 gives 9.51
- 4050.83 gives 8.08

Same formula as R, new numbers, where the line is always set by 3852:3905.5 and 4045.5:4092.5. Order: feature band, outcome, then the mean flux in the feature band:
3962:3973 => 3.0 angstrom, 5.59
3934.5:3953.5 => 2.4 angstrom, 6.66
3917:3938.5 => 3.5 angstrom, 6.31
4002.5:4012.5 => -0.4 angstrom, 8.22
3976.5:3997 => 0.1 angstrom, 7.8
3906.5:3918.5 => -0.4 angstrom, 7.68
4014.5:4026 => -1.5 angstrom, 9.03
